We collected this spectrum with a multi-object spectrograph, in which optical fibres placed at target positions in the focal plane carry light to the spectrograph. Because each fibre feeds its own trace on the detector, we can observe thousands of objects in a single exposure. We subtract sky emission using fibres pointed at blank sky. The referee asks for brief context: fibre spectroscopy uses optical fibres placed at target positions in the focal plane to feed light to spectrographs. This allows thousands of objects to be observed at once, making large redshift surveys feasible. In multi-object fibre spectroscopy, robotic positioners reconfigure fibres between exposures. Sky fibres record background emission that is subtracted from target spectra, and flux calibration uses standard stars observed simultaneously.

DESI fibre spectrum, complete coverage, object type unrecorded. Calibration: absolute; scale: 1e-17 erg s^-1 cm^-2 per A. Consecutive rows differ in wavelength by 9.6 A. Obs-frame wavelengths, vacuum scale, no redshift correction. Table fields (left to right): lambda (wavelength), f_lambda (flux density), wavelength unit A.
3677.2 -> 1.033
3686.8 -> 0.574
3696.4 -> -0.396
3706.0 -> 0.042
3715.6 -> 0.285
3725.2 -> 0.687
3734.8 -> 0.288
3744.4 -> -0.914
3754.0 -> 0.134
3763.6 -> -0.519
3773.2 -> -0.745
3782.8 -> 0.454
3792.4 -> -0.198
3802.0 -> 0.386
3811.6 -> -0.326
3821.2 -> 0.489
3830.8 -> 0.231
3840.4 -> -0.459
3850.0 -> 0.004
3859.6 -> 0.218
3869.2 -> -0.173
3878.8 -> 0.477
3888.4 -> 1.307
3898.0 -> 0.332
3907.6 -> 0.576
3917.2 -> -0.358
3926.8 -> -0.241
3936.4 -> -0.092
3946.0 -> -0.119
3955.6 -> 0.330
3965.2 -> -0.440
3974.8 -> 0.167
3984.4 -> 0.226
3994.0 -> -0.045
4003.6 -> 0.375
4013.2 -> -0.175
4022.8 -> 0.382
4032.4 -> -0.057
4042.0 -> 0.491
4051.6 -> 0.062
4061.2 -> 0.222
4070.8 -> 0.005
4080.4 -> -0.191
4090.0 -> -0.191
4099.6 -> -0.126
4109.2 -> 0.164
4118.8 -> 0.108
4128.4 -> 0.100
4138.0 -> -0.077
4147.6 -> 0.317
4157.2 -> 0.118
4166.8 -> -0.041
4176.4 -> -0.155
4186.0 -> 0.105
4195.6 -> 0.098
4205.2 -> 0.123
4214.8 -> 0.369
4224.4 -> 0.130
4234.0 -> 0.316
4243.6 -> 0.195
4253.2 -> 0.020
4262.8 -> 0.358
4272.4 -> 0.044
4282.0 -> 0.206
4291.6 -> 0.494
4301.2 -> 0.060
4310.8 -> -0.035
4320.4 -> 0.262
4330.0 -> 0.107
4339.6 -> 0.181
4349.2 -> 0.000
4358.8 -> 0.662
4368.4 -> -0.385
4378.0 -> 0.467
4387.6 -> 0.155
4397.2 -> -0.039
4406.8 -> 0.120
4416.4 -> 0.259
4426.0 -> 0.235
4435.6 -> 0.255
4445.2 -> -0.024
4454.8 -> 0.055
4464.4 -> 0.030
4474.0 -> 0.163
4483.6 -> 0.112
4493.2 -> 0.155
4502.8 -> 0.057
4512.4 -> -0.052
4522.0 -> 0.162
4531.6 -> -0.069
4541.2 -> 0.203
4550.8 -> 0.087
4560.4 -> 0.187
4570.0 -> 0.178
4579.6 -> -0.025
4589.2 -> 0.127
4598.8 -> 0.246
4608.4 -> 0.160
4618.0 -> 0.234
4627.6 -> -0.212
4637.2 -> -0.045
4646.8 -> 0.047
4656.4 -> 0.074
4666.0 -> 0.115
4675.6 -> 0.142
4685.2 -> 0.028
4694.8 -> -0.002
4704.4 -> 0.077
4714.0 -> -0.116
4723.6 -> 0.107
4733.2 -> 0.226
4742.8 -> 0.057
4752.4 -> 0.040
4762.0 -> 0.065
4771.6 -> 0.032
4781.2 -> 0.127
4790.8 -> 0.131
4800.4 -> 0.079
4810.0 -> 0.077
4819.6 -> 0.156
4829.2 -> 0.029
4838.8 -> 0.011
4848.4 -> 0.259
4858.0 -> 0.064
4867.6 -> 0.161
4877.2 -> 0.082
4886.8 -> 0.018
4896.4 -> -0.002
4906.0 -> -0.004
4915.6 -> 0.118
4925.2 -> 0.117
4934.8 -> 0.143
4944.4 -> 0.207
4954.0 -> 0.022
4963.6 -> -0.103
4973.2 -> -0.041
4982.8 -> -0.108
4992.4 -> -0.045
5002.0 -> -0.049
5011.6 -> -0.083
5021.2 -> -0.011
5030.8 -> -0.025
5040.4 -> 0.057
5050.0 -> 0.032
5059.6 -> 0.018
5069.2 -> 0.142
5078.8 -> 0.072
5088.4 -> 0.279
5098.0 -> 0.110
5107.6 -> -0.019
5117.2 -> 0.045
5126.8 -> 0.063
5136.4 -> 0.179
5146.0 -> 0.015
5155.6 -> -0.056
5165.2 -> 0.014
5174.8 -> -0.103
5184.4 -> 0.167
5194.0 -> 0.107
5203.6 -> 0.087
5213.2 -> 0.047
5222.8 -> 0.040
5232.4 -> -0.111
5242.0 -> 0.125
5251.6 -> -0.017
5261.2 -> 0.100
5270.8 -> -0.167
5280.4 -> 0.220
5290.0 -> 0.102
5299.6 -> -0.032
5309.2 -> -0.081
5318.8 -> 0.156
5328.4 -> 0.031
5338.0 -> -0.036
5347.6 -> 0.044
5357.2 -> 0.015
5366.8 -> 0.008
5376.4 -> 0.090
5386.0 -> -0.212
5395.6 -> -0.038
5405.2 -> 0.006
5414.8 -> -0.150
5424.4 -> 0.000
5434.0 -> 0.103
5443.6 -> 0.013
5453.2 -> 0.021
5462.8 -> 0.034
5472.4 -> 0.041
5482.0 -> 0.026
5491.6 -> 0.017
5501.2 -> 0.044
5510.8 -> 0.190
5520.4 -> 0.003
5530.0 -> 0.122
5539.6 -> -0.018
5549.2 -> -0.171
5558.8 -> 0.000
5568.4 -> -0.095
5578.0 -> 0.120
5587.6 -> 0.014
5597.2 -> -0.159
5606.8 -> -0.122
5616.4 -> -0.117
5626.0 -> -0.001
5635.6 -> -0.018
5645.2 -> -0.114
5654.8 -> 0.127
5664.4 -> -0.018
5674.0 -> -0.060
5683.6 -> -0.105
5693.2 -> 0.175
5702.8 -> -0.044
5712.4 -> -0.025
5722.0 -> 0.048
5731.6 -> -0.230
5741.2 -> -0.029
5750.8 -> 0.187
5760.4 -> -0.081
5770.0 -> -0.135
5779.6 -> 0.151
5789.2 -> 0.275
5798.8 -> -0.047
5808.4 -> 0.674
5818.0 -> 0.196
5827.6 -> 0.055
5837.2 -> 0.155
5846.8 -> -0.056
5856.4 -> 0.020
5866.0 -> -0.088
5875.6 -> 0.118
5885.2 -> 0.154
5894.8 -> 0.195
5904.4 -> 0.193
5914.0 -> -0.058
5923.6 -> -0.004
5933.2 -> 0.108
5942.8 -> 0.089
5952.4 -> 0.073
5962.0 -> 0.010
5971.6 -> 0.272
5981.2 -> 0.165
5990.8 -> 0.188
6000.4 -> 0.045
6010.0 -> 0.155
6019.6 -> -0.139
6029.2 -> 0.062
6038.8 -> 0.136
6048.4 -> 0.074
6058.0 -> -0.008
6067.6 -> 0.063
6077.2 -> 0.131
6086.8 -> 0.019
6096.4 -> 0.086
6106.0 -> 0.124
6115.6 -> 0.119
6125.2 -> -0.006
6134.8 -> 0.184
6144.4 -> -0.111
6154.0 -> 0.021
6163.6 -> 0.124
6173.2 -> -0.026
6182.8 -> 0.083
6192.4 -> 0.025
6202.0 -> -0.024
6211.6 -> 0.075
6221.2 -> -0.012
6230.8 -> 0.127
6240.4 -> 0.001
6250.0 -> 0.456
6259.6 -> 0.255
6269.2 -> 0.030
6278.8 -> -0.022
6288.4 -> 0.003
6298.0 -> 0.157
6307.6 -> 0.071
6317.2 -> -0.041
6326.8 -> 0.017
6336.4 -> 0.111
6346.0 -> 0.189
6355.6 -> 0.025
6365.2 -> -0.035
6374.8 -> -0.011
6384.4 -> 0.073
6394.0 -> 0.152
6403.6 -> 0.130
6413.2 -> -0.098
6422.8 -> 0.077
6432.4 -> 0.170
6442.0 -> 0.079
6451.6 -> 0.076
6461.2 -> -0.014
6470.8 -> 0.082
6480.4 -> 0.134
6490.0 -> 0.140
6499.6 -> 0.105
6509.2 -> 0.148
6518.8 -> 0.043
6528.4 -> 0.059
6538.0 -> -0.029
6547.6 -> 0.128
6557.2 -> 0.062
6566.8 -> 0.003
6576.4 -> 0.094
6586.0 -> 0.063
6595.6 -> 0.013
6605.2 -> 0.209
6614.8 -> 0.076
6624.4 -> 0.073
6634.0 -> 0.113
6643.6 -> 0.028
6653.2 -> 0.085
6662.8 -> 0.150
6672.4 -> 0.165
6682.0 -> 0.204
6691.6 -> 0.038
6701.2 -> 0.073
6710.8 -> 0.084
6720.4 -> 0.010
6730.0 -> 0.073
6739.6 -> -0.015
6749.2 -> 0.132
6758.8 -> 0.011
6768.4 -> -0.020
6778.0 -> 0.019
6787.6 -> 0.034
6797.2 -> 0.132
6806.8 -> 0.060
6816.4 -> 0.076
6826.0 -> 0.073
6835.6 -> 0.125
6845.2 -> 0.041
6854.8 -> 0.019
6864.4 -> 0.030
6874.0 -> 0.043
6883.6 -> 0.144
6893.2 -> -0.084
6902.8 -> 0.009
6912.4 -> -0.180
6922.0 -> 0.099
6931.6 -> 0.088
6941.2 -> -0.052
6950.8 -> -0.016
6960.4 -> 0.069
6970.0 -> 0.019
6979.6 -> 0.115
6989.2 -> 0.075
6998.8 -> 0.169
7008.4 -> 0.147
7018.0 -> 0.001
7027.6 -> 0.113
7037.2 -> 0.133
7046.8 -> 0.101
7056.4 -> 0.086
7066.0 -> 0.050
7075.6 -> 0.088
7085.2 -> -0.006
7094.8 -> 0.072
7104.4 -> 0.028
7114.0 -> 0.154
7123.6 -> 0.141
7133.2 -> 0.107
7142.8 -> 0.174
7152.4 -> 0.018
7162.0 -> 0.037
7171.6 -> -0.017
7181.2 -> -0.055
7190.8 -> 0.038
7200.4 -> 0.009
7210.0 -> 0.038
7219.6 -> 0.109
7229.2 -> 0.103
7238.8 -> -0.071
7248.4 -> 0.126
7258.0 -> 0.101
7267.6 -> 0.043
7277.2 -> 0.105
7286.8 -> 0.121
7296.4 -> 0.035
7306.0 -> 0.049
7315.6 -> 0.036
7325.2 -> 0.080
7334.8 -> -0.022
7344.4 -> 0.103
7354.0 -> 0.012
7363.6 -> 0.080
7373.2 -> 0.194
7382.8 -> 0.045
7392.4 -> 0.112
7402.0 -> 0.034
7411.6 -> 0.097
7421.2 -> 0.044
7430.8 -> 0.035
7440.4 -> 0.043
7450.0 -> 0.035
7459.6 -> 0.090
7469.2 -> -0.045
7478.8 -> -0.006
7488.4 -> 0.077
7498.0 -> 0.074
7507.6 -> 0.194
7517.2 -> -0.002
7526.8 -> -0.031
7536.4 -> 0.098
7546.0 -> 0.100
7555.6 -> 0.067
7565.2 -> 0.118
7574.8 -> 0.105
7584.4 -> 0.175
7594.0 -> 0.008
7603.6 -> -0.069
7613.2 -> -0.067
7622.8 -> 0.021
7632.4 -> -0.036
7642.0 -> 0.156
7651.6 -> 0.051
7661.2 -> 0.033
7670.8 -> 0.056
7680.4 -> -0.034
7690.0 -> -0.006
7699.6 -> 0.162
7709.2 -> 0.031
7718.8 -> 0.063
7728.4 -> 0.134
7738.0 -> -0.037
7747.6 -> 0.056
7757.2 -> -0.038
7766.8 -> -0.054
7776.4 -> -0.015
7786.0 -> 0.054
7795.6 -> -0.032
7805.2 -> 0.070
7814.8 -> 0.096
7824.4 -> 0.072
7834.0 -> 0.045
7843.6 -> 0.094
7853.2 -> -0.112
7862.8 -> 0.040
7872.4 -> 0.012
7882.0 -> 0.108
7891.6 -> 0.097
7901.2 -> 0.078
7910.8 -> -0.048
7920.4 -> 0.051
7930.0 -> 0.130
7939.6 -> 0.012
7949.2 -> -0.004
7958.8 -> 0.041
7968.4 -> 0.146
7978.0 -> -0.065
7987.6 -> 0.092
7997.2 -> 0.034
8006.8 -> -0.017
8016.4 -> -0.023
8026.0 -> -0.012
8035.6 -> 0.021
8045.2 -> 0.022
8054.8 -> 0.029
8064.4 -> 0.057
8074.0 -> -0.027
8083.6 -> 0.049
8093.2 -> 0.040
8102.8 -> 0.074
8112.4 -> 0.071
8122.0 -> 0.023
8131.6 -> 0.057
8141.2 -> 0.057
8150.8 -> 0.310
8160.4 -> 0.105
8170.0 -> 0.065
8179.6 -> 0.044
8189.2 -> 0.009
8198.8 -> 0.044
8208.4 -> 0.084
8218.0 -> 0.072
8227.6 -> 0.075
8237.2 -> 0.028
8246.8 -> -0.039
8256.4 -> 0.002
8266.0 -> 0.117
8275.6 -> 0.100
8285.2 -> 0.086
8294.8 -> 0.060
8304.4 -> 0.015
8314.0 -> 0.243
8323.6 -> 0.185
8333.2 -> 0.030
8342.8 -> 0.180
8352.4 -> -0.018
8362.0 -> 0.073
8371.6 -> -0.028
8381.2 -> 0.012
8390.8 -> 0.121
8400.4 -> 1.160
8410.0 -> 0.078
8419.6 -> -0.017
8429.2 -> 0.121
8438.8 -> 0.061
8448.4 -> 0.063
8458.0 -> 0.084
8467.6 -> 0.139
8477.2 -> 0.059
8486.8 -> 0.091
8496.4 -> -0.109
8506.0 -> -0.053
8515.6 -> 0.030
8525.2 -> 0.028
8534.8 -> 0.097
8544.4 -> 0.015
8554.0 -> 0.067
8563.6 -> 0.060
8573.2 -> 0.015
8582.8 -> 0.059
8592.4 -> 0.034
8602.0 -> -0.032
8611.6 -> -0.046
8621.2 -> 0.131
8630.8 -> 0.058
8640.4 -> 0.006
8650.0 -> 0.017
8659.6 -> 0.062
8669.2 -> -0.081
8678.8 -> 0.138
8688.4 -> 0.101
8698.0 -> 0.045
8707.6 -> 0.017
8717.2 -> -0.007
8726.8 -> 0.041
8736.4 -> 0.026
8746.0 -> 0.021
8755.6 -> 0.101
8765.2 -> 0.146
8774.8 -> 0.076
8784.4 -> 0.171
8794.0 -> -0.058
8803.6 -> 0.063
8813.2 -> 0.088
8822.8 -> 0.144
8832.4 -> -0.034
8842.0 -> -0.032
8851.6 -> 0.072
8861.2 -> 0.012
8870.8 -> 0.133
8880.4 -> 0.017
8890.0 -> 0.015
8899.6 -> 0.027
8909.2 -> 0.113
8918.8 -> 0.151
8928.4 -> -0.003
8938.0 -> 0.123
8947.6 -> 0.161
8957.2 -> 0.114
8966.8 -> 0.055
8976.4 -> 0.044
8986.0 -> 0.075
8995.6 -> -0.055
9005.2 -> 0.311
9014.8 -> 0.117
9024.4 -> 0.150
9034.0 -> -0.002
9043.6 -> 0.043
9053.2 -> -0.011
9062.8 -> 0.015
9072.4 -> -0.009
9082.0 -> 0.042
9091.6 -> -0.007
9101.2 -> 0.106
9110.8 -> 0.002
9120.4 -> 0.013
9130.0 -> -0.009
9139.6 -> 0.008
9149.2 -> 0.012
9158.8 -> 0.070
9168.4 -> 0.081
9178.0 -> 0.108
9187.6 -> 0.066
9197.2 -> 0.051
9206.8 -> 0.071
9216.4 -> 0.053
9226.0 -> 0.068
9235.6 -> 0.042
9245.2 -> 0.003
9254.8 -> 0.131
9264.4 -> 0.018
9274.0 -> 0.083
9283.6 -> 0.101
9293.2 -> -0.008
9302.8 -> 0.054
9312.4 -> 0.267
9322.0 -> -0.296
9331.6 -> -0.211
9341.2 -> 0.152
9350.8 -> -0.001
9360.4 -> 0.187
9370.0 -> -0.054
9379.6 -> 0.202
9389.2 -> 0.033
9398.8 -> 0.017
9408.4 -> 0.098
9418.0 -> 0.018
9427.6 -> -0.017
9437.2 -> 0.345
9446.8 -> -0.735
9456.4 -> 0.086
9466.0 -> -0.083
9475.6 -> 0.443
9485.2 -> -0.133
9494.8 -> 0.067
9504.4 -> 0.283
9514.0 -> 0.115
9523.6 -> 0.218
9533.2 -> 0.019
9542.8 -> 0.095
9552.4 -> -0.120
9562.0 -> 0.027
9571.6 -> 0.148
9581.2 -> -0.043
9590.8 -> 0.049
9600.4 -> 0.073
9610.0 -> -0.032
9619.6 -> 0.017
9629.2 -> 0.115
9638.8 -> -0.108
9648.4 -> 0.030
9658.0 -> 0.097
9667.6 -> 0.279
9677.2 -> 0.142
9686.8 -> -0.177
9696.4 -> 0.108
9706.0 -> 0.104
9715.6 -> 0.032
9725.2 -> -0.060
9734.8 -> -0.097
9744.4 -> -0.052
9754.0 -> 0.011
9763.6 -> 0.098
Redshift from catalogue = 0.68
